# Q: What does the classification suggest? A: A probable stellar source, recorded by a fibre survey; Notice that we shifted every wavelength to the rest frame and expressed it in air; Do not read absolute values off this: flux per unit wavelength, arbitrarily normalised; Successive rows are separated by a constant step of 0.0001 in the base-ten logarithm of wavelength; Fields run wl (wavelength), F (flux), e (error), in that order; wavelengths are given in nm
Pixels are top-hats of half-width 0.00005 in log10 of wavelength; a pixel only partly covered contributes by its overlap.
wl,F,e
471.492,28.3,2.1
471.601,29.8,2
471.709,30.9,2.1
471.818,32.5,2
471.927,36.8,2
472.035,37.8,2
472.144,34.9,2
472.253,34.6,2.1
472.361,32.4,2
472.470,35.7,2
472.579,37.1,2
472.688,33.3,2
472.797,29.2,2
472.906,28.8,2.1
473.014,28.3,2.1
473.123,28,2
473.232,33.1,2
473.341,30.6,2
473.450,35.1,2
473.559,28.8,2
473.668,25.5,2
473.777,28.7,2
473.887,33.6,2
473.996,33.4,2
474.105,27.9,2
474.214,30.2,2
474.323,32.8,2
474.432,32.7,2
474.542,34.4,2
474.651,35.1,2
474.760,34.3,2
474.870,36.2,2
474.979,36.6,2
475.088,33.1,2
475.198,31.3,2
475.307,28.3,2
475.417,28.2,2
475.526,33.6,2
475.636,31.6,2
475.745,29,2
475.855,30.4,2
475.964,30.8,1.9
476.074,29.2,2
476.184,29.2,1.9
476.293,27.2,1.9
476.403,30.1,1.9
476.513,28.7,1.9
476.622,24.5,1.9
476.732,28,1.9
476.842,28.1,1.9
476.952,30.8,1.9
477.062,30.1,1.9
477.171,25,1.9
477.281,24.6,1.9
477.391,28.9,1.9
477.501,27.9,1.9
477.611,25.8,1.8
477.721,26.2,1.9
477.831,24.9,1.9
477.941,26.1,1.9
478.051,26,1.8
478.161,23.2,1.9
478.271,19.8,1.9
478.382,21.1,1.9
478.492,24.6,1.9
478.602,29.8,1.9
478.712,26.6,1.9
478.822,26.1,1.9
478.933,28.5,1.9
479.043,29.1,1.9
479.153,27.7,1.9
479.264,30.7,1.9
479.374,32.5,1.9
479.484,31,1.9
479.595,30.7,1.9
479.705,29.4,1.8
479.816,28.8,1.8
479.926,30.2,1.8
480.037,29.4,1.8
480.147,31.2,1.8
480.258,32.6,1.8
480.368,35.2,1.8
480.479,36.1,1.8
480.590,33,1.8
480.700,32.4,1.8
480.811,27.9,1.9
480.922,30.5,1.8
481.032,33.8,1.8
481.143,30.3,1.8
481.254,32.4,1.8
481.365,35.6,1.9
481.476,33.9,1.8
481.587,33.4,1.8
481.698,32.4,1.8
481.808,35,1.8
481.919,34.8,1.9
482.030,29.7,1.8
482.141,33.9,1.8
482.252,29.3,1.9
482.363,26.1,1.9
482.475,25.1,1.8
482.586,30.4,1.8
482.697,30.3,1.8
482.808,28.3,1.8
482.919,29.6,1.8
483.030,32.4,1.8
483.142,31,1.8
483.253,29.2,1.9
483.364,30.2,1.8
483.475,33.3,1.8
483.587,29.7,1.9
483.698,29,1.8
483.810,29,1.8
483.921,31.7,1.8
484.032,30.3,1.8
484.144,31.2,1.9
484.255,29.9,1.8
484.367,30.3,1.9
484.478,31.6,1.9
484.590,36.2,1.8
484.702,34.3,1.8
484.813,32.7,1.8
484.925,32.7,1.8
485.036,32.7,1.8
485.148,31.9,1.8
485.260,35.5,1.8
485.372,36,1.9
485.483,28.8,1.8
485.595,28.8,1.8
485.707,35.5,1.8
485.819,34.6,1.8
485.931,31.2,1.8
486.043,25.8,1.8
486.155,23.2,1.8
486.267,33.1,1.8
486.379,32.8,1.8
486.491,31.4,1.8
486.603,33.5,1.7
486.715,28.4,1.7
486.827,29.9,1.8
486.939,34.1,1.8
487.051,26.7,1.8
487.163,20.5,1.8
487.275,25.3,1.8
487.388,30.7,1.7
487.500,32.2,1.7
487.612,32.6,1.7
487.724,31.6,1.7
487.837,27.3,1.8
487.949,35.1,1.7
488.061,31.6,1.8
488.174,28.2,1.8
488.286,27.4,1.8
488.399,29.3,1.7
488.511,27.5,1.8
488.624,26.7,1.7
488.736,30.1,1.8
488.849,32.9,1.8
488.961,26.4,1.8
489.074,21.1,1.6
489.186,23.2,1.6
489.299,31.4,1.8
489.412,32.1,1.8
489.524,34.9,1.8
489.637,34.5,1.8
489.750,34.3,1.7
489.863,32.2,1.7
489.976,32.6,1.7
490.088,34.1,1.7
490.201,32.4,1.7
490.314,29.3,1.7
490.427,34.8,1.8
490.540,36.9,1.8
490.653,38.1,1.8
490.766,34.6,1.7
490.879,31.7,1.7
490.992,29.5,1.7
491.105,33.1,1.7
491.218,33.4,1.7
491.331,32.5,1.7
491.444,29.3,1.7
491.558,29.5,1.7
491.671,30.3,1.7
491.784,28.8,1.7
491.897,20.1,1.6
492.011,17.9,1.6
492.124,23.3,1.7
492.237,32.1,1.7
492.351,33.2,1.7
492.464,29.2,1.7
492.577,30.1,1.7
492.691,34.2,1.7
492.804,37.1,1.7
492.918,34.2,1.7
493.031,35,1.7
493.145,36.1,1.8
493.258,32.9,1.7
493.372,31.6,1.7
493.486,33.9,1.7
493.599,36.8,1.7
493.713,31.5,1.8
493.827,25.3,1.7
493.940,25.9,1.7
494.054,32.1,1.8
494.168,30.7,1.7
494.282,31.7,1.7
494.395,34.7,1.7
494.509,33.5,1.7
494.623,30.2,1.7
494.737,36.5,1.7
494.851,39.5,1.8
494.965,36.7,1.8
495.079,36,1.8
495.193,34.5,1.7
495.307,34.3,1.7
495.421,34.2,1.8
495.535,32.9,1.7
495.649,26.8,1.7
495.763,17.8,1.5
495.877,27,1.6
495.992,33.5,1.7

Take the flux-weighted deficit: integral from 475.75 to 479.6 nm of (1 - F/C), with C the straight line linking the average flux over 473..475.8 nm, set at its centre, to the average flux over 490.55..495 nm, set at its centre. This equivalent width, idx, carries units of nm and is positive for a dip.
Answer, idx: 0.500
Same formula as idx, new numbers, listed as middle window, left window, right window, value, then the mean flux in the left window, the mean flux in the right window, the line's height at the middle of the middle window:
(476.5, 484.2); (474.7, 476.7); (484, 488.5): 0.31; 30.7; 30.8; 30.7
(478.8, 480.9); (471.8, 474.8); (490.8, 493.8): 0.08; 32.3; 31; 31.9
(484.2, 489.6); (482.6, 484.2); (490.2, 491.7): 0.16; 30.4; 32.6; 31.4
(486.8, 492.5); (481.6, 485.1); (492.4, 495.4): 0.40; 31.1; 33.3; 32.4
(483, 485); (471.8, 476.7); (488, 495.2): 0.01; 31.6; 31.4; 31.5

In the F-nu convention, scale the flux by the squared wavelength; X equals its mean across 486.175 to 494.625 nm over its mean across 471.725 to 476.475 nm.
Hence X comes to 1.04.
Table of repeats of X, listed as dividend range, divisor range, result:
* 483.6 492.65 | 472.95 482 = 1.06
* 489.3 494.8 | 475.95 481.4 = 1.17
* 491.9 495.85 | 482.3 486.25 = 1.07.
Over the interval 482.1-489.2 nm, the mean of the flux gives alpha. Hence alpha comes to 30.2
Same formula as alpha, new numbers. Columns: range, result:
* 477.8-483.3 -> 29.9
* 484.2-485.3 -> 32.7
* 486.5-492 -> 30.4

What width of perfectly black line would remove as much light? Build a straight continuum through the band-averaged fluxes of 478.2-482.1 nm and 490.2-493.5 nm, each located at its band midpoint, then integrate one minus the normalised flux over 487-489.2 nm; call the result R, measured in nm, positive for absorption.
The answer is 0.19 nm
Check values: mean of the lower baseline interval 30.5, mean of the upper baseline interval 31.5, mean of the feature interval 28.4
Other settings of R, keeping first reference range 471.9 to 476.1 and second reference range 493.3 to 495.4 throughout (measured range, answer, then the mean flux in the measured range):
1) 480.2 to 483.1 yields 0.07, 31.7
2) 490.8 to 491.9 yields 0.09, 30.4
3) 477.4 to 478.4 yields 0.23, 24.9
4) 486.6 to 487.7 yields 0.12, 29.3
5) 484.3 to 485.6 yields -0.01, 32.7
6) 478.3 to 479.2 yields 0.16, 26.5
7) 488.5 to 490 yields 0.13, 30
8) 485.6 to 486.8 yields 0.07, 30.8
